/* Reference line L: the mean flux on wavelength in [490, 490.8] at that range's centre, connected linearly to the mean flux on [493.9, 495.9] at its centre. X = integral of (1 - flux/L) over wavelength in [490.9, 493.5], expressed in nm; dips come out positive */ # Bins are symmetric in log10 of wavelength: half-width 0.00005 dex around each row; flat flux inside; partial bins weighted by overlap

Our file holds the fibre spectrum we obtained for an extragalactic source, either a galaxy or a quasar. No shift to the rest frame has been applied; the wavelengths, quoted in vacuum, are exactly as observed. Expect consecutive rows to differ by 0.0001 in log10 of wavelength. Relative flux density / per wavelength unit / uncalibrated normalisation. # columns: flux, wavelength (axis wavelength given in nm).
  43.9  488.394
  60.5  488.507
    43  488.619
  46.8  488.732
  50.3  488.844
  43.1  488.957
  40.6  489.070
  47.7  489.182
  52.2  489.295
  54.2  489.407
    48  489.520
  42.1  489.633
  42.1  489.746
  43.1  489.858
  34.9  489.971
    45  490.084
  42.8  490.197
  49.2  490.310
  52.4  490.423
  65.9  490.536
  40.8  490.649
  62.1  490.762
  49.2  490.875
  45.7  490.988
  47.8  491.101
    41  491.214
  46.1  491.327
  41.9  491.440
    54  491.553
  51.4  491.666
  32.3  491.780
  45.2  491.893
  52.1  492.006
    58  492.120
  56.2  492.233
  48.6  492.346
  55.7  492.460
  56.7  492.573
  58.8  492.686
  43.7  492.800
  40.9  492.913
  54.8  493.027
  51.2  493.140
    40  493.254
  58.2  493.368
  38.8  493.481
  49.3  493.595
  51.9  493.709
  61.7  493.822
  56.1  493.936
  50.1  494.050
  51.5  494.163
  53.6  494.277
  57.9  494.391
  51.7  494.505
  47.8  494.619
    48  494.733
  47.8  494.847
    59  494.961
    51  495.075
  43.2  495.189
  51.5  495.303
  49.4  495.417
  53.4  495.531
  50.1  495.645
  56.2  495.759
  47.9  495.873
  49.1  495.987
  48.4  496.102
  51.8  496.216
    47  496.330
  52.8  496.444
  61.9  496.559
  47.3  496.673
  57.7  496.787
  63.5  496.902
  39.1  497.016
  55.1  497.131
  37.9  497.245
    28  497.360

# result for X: 0.101 nm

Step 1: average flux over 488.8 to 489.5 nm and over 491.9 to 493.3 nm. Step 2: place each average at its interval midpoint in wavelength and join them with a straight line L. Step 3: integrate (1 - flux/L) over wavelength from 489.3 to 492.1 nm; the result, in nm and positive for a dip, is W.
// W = 0.12 nm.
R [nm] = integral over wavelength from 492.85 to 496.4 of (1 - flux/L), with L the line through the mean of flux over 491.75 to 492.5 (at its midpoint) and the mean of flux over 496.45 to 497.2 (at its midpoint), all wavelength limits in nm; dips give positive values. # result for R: 0.099 nm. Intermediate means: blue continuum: 50.2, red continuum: 53.7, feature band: 50.6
